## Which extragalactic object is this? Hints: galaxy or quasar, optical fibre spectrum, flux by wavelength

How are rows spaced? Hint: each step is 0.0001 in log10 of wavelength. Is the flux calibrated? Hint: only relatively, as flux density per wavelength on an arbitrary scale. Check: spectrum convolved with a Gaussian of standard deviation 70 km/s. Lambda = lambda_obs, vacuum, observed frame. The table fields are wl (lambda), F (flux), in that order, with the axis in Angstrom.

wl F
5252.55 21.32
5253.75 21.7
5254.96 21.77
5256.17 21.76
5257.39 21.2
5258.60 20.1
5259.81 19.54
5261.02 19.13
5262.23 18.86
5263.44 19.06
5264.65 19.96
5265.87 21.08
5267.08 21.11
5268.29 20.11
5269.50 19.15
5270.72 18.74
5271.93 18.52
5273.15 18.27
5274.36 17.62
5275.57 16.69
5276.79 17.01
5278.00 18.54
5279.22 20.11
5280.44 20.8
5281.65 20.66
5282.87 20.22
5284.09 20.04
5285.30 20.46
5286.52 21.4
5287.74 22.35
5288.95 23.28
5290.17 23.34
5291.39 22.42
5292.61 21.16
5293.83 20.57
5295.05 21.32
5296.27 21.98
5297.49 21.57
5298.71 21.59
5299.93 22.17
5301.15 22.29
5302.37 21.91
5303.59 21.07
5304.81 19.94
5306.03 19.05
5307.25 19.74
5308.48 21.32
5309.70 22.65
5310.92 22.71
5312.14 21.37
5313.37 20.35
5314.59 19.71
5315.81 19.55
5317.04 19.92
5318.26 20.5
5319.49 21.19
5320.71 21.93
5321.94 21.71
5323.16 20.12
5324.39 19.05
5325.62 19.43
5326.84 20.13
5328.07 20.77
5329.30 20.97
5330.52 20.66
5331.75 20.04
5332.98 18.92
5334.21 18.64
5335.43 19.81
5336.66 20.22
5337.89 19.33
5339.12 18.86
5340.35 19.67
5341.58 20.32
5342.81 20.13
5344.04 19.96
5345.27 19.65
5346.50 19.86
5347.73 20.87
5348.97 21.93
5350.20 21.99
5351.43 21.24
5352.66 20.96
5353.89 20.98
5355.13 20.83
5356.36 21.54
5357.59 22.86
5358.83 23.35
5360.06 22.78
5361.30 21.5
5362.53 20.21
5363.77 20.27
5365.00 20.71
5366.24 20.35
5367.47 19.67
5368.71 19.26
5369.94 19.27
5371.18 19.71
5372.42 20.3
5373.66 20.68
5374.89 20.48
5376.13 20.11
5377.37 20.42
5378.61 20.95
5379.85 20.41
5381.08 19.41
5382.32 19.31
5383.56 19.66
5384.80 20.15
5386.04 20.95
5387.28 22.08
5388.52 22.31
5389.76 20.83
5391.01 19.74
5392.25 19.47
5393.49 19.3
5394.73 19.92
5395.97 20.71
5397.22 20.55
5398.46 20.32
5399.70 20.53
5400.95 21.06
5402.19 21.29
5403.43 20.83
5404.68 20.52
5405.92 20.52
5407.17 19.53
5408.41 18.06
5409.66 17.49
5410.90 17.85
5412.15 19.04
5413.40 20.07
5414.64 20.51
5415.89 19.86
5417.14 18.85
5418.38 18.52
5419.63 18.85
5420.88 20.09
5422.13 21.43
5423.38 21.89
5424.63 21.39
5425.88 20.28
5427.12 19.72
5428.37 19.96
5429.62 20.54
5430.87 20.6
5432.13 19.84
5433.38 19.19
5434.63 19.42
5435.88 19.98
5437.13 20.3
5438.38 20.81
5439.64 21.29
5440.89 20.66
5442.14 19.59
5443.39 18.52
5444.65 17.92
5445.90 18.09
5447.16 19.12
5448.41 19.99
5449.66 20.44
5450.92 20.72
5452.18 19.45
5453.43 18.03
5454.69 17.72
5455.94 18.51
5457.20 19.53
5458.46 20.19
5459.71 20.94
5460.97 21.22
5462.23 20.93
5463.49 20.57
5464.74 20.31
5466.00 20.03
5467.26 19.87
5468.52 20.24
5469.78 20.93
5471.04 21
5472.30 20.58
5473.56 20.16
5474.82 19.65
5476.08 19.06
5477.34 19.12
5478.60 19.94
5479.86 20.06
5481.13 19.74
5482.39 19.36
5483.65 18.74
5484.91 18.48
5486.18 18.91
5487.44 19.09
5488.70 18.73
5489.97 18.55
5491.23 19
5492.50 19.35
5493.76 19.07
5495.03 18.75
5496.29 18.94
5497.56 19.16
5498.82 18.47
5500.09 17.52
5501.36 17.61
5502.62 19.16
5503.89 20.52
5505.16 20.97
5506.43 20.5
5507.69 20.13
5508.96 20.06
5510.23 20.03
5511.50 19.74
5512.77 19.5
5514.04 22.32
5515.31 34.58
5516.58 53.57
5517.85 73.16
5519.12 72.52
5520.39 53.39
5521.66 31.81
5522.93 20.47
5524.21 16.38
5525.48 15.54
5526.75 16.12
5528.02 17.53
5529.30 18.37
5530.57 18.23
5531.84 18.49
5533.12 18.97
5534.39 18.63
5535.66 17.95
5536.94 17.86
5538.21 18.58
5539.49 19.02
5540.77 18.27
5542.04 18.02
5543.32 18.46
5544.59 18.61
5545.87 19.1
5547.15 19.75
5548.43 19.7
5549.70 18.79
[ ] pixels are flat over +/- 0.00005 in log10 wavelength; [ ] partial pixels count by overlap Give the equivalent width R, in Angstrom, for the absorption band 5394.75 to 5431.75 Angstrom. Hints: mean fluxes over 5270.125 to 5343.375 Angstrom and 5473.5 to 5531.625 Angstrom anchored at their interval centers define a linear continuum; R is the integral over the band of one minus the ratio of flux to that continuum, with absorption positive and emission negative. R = 3.49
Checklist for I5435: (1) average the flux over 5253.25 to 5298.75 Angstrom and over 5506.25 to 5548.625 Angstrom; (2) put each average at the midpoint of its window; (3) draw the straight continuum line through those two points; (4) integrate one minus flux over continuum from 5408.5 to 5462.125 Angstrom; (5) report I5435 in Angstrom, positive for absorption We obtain 8.15 Angstrom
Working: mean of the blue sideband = 20.3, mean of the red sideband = 25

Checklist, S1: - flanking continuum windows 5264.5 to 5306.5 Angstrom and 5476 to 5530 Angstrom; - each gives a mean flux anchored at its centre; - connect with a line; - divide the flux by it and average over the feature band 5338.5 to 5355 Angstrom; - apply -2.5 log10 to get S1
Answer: 0.049 mag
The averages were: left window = 20.5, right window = 23.9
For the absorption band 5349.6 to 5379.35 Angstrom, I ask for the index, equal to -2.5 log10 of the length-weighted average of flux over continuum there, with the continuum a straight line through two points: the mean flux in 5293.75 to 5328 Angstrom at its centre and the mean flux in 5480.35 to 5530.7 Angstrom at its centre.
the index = 0.048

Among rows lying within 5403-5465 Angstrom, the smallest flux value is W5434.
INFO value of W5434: 17.49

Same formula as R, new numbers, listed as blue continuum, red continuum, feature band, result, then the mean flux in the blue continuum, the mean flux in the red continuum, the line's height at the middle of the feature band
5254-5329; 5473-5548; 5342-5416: 2.9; 20.5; 22.4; 21.3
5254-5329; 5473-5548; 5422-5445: 1.7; 20.5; 22.4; 21.8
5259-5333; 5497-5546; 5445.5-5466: 2.9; 20.4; 24.1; 23.1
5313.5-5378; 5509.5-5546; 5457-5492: 6.3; 20.4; 25.8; 24.2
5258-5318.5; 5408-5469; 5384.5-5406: -0.7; 20.4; 19.8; 20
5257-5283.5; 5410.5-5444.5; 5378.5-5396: -0.5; 19.4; 19.9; 19.8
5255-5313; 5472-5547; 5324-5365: 1.0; 20.5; 22.4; 21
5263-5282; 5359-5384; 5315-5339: -0.4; 19.2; 20.3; 19.8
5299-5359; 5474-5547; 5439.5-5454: 1.6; 20.6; 22.5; 21.8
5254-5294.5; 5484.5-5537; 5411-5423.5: 1.5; 20.2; 23.9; 22.4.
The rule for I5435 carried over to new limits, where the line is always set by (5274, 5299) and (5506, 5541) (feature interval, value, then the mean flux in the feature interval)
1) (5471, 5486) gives 3.3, 19.6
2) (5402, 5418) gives 2.8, 19.5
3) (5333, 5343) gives 1.1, 19.6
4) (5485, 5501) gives 4.2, 18.8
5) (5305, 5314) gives 0.1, 21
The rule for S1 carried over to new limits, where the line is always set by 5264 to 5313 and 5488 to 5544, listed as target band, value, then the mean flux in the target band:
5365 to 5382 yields 0.08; 20.1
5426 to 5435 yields 0.13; 19.9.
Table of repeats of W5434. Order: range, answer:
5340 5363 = 19.65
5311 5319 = 19.55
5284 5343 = 18.64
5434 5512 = 17.52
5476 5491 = 18.48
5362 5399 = 19.26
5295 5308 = 19.05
